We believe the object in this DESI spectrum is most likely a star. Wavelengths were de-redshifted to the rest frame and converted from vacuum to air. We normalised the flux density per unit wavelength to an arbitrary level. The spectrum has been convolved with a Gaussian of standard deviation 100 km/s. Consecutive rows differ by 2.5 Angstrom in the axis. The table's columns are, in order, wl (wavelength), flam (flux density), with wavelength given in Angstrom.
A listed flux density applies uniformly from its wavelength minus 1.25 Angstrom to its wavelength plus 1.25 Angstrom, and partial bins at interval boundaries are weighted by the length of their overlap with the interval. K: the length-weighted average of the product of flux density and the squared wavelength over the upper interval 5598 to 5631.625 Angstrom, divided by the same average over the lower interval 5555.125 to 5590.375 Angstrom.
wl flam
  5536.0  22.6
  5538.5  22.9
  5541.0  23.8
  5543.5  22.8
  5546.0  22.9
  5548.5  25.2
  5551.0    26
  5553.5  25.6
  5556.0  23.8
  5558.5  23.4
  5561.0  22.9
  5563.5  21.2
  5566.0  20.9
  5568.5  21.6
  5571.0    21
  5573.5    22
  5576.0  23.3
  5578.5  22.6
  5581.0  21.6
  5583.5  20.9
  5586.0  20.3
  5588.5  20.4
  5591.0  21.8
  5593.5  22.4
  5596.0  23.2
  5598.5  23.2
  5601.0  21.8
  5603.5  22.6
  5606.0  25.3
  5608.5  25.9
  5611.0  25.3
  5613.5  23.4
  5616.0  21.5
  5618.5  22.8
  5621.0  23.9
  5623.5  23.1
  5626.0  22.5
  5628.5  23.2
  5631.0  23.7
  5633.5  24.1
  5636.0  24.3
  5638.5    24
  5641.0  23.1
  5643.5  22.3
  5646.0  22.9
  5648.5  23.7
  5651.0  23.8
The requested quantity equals 1.1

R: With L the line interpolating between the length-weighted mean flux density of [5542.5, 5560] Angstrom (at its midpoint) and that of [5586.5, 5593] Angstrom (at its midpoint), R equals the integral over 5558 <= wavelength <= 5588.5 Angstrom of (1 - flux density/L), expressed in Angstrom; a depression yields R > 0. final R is 1.0 Angstrom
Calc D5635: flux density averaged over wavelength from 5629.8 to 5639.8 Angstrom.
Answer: 24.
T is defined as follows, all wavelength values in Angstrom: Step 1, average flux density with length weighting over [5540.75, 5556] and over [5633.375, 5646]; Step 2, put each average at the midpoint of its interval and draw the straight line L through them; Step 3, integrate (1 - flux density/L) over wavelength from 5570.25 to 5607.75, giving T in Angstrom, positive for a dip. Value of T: 2.7 Angstrom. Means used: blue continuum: 24.4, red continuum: 23.4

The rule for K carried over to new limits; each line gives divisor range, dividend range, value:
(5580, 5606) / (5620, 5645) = 1.08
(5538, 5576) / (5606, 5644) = 1.05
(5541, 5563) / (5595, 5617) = 1.00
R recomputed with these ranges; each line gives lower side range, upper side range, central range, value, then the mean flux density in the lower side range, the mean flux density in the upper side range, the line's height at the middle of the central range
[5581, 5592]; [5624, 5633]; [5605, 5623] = -1.2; 20.9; 23.2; 22.4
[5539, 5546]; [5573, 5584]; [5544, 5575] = -0.4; 23.2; 22.2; 22.7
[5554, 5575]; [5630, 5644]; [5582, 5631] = 0.5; 22.2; 23.6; 23.1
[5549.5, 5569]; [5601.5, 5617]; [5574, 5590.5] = 1.4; 23.3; 23.9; 23.6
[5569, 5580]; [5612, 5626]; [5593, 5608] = -0.4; 22.2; 22.9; 22.6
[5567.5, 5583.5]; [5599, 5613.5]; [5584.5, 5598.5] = 0.8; 21.9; 24.1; 23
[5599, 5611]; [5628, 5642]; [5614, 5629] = 0.6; 24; 23.8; 23.9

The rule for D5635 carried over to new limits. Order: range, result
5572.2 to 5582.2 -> 22.4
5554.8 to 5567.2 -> 22.4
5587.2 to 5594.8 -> 21.5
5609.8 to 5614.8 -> 24.3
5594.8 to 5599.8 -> 23.2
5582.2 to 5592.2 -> 20.8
